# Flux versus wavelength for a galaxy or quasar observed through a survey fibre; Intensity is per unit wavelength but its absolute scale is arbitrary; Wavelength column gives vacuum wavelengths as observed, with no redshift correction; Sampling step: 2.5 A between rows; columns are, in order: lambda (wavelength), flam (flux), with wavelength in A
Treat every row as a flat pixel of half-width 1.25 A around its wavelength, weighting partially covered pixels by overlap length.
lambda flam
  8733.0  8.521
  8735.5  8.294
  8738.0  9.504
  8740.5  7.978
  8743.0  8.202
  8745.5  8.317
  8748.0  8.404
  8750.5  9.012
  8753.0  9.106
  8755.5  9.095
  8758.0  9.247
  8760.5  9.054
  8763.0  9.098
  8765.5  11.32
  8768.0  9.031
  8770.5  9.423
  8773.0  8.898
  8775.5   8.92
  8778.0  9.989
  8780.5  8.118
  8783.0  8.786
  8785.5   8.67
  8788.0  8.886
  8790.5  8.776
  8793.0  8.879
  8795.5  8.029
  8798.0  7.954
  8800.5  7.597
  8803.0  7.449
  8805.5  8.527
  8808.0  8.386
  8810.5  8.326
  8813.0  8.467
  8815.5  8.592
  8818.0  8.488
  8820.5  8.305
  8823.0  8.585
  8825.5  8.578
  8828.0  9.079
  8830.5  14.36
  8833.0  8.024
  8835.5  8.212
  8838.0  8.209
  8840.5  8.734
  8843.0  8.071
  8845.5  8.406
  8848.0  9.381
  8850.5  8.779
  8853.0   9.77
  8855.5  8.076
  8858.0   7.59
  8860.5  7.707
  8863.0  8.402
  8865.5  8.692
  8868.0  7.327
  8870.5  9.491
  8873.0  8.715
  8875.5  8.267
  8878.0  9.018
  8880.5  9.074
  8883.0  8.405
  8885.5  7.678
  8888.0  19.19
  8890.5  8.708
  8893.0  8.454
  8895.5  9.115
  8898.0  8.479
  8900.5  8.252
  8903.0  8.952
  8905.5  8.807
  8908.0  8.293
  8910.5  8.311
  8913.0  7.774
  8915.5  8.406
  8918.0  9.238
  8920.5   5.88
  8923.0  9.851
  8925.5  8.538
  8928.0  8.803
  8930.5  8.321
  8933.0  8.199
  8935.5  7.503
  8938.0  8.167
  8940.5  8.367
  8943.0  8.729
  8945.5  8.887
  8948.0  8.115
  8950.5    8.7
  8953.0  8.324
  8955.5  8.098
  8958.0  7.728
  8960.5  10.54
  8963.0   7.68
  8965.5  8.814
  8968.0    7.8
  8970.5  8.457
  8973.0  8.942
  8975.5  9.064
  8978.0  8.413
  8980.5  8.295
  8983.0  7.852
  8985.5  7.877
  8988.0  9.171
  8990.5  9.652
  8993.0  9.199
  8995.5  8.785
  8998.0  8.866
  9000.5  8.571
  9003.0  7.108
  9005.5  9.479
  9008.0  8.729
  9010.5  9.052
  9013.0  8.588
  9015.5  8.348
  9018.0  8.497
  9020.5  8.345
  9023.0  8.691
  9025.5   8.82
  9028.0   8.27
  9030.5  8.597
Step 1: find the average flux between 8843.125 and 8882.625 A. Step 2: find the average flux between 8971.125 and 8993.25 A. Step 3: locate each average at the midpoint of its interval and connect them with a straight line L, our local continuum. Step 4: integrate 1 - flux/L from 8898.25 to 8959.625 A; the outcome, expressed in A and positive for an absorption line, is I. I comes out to 1.9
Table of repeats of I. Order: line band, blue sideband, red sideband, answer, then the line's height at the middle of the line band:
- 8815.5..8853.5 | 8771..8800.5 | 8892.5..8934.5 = -1.65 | 8.6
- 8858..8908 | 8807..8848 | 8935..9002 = -1.84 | 8.71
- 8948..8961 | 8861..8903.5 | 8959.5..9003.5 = 0.38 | 8.78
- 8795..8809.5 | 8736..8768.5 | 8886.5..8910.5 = 1.97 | 9.25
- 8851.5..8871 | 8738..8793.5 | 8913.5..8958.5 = 0.61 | 8.61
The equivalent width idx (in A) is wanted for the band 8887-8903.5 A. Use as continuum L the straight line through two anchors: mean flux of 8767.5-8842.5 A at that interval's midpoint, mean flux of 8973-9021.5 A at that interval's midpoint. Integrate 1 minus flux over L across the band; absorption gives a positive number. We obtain -2.65 A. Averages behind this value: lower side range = 8.73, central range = 10.1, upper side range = 8.64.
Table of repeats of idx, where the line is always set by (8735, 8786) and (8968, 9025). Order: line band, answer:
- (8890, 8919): 0.69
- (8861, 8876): 0.62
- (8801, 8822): 1.45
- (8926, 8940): 0.79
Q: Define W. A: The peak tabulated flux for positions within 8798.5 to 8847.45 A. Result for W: 14.36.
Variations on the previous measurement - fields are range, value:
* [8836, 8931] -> 19.19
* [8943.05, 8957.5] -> 8.887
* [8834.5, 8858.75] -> 9.77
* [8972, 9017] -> 9.652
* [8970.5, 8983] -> 9.064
